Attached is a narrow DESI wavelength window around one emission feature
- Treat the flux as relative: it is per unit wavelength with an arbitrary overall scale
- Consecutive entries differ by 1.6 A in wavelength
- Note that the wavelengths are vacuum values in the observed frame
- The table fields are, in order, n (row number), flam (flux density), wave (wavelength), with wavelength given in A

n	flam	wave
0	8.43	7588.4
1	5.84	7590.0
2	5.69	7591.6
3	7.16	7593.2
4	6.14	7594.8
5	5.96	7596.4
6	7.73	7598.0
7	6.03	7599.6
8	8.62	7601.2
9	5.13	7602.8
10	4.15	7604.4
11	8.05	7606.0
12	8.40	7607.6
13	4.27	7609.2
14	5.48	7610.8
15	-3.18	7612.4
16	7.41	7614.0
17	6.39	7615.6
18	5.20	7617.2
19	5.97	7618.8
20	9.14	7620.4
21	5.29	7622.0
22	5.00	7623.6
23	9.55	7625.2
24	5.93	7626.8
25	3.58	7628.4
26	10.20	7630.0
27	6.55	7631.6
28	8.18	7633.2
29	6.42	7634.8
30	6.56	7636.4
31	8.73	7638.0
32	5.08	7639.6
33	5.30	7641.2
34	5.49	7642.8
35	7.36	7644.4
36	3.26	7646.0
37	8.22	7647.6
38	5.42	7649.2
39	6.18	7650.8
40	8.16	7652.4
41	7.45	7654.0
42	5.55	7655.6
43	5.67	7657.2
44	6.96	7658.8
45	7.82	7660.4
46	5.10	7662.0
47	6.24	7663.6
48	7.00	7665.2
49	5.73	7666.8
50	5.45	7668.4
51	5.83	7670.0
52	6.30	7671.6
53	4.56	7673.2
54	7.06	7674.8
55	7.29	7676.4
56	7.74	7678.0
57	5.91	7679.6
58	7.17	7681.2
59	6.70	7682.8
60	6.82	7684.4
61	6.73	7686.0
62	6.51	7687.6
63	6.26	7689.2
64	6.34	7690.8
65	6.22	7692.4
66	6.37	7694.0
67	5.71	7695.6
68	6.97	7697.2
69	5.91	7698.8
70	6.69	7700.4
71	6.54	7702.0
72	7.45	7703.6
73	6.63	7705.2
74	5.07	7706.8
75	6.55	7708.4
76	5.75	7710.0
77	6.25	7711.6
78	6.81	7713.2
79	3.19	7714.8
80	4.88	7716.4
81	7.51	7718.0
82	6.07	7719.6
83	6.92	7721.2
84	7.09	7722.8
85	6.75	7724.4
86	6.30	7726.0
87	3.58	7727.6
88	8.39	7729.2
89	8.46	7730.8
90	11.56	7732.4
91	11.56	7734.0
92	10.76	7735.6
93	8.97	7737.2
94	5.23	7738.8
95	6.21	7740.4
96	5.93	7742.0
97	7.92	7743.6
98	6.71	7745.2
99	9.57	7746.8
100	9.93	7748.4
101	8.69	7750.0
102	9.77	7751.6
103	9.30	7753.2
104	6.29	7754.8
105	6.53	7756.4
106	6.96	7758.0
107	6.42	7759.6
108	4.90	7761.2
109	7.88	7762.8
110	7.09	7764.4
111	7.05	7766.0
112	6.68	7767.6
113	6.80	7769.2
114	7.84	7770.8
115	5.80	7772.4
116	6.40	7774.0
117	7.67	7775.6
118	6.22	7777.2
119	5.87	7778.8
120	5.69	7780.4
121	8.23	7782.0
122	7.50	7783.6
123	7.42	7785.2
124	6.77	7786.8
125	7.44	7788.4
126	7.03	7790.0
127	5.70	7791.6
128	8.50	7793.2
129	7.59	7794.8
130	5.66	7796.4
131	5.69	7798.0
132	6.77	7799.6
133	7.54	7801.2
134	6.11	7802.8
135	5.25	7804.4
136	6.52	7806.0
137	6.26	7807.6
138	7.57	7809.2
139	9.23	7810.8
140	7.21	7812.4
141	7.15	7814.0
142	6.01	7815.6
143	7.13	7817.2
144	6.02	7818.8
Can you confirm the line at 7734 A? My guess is [S II]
